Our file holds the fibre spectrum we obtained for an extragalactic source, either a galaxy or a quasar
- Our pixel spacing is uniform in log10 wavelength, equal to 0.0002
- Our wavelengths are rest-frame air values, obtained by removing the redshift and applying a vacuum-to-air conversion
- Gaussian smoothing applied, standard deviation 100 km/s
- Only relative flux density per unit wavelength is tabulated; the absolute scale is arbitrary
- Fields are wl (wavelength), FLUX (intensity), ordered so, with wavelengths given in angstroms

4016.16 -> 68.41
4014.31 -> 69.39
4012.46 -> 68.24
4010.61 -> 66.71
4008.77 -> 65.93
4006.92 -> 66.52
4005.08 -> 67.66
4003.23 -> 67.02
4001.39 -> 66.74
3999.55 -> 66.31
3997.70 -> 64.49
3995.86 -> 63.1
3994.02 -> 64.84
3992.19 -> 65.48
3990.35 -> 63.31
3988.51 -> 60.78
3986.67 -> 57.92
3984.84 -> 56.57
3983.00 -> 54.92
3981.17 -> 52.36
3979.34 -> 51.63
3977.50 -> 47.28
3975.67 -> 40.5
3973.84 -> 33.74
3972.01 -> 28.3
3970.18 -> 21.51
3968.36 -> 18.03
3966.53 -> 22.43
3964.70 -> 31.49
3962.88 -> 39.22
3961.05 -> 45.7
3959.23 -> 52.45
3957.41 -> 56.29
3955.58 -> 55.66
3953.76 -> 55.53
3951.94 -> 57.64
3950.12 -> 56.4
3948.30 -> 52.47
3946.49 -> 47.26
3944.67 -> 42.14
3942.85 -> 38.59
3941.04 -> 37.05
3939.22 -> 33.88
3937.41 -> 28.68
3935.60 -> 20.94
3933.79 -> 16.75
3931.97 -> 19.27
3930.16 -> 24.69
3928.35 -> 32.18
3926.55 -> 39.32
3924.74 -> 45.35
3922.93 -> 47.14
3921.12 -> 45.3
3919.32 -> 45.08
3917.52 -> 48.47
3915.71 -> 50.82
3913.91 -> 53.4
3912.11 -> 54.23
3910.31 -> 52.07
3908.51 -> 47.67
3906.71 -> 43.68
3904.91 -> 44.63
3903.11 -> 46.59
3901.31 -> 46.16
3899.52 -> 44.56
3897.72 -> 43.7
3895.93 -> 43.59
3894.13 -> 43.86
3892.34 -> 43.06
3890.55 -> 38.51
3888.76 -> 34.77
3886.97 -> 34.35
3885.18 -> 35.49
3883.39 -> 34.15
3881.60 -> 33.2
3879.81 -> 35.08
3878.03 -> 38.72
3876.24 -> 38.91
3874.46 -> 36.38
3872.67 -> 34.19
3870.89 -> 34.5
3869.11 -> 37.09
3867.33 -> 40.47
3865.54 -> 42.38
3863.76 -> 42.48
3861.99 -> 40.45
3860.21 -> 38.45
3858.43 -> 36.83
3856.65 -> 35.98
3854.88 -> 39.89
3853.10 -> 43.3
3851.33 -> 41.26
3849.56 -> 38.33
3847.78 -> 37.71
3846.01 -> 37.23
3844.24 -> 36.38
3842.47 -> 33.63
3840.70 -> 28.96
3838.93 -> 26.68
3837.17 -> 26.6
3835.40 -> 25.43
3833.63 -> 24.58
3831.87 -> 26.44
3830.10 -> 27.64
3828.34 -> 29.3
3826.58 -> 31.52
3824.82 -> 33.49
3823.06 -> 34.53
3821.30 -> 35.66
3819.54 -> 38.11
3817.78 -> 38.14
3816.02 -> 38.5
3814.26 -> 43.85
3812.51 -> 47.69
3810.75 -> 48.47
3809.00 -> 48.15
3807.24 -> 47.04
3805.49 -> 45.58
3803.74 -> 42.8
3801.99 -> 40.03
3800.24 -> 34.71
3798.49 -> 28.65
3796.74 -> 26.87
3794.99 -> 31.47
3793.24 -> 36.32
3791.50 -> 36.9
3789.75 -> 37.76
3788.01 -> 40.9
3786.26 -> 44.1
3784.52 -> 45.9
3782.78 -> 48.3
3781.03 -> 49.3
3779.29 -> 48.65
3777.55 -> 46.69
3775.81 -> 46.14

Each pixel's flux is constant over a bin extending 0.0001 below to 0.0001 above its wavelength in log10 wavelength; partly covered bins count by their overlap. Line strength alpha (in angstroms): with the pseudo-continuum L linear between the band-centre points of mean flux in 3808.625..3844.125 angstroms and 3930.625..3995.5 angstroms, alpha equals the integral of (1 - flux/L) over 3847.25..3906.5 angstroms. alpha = -2.69 angstroms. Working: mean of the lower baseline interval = 34.2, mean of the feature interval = 39.4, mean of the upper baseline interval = 43.7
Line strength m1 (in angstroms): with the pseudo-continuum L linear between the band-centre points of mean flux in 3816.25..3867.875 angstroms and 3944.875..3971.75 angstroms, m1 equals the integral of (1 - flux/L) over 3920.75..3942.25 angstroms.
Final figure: 4.67 angstroms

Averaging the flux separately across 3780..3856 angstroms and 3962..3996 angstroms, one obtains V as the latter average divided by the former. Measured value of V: 1.23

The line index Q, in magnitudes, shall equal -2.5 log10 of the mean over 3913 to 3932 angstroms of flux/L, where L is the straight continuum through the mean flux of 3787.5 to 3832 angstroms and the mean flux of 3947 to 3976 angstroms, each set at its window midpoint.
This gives -0.04 mag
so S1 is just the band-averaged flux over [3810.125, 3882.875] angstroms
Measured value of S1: 36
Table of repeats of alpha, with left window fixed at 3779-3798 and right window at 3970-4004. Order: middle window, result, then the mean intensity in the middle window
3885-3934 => 6.9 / 42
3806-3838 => 4.9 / 35.9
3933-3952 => 4.8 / 38.6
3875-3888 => 3.1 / 35.7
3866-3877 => 2.2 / 37.1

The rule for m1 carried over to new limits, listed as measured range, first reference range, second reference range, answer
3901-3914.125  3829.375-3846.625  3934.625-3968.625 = -4.0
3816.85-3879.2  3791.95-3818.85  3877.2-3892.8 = 4.3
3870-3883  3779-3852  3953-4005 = 1.9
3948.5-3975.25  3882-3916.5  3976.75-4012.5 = 6.7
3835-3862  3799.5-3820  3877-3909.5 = 4.1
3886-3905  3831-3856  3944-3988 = -1.8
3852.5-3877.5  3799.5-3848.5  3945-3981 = -0.4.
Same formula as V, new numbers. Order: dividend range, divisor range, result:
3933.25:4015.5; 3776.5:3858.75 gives 1.33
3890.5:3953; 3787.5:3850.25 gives 1.18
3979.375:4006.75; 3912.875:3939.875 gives 1.68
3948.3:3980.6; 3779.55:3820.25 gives 1.03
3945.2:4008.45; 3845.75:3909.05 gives 1.30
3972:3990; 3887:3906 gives 1.17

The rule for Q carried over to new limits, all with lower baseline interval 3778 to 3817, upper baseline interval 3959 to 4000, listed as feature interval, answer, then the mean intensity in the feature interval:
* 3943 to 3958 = -0.12 mag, 52.1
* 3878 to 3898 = 0.17 mag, 38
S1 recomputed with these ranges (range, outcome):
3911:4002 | 45.5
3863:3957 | 41.2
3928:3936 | 22.2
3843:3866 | 39.1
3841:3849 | 35.8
